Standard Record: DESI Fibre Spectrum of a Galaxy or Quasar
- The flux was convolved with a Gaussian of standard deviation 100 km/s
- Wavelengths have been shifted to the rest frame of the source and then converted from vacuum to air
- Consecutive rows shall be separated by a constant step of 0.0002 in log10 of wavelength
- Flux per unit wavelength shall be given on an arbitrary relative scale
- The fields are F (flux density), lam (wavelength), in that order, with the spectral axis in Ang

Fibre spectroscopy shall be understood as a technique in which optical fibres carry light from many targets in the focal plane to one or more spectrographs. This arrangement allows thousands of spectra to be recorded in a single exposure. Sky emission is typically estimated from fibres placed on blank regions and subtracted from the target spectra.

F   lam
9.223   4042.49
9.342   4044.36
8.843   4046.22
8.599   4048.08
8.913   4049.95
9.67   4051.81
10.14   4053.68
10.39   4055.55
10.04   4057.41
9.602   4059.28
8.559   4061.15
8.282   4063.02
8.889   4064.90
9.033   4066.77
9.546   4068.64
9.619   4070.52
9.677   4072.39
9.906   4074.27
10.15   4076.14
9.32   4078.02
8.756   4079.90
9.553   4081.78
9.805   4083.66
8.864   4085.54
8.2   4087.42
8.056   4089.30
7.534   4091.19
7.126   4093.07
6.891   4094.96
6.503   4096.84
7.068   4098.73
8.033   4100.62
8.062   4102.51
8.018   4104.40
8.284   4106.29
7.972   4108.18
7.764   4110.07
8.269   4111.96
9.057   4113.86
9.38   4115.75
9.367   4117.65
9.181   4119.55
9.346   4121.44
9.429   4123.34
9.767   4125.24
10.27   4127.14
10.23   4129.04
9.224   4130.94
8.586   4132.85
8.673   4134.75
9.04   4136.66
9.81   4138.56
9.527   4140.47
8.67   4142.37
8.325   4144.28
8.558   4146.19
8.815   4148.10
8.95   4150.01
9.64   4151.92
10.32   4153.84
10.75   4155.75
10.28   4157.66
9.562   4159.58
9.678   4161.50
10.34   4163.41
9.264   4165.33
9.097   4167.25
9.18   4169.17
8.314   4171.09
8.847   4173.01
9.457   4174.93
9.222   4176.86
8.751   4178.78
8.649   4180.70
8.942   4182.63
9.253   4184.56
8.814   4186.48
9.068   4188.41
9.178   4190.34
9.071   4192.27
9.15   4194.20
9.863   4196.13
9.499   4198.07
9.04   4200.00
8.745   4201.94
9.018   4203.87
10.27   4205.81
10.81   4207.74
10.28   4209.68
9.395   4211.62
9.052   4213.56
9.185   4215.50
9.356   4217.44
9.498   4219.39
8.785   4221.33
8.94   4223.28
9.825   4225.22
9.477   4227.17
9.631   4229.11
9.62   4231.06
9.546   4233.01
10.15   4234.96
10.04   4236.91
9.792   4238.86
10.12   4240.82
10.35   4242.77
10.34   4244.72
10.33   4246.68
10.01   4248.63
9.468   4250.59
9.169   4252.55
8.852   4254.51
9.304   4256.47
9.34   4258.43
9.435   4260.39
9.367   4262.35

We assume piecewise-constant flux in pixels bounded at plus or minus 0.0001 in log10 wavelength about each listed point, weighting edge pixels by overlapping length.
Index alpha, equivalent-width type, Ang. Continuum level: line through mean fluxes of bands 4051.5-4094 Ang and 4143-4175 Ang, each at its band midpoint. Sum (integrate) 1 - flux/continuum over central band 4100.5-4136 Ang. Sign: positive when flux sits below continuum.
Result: 1.4 Ang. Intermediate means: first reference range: 9.15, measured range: 8.91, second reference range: 9.36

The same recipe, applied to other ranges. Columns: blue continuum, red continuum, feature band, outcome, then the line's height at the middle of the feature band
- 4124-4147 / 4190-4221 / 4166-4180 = 0.6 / 9.35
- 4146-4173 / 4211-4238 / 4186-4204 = 0.6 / 9.48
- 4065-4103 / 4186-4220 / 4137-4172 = -1.2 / 9.08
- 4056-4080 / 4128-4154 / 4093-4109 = 2.9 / 9.27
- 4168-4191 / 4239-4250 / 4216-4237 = 0.7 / 9.84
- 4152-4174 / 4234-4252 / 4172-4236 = 3.2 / 9.83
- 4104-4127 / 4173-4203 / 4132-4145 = 0.0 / 8.96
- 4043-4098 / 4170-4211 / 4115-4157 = -1.1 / 9.12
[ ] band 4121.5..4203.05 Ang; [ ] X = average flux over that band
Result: 9.28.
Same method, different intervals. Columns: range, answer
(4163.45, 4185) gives 9.05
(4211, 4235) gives 9.39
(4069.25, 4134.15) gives 8.75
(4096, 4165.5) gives 9.03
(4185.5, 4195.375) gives 9.08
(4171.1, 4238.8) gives 9.36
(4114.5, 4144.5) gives 9.32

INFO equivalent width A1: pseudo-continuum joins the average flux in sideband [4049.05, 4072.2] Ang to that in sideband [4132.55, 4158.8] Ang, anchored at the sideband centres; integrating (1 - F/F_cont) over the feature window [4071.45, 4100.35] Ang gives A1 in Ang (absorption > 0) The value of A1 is 2.7 Ang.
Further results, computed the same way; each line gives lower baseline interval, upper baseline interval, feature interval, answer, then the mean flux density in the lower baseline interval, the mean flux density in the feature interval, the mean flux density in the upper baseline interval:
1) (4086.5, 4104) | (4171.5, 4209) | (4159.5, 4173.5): -0.8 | 7.51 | 9.28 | 9.24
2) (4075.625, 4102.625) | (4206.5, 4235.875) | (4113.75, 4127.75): -1.5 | 8.23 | 9.48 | 9.58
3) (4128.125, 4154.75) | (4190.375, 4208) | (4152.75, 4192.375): -0.2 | 9.16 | 9.34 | 9.43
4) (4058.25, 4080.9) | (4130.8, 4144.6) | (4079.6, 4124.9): 3.8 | 9.28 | 8.37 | 9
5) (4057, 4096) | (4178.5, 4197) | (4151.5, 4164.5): -1.5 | 8.9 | 10.1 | 9.08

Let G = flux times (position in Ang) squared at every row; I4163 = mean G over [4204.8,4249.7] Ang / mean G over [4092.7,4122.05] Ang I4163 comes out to 1.27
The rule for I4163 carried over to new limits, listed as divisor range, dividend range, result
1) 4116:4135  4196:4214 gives 1.06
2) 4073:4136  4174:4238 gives 1.13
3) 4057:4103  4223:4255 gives 1.22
